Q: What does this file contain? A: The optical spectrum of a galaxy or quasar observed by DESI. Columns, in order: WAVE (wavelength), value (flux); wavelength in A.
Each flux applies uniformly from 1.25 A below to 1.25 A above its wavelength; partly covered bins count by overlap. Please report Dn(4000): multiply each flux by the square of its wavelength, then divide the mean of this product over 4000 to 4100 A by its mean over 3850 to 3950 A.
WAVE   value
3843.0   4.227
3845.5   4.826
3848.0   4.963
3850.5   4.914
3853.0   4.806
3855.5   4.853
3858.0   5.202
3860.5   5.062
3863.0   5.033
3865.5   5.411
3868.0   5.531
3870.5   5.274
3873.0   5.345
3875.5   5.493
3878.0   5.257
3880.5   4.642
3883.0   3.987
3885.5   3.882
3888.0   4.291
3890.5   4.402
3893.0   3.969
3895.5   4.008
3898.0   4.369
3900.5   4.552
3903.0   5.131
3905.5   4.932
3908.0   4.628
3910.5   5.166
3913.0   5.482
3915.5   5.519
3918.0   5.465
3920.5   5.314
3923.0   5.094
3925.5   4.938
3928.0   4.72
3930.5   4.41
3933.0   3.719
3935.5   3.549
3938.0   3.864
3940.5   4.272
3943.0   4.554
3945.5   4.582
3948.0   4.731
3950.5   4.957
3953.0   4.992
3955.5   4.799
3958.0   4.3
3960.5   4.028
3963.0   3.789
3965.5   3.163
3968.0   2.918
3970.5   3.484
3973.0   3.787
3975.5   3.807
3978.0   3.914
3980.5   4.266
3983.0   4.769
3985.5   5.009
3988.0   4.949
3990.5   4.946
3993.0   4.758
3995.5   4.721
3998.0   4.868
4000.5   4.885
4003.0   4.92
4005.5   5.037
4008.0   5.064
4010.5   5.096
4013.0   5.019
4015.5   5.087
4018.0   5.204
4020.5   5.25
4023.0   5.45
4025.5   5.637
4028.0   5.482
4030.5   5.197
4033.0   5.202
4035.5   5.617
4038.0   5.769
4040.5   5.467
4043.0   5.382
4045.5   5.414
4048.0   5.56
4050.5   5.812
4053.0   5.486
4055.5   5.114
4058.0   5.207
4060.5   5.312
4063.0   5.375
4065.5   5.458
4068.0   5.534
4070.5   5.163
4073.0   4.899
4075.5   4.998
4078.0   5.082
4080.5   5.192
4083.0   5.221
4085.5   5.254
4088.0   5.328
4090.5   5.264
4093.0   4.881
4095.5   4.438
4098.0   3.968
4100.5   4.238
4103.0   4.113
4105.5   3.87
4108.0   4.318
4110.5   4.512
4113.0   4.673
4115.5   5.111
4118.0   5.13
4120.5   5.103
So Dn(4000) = 1.18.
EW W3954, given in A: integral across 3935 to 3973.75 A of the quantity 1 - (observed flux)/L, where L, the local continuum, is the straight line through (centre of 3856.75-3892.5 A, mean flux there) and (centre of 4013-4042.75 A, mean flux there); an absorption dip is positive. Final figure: 7.7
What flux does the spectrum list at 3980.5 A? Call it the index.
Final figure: 4.266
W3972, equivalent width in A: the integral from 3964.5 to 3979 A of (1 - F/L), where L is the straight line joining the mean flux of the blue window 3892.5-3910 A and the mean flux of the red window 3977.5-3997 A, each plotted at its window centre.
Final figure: 3.6 A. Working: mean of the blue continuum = 4.56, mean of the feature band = 3.51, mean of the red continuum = 4.7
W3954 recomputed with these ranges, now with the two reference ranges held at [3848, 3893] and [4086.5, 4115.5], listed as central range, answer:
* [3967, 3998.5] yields 2.6 A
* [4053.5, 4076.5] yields -3.2 A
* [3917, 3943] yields 1.5 A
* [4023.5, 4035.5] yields -2.0 A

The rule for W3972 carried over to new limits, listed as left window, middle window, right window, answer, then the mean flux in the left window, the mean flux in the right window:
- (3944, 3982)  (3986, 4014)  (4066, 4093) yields -3.04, 4.11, 5.19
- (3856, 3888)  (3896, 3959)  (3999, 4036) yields 4.32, 4.98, 5.2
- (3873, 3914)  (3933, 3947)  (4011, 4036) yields 2.15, 4.65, 5.3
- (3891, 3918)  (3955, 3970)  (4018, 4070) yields 3.82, 4.8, 5.43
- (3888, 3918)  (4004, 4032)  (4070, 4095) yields -1.39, 4.75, 5.11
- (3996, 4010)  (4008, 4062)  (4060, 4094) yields -3.19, 4.95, 5.21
